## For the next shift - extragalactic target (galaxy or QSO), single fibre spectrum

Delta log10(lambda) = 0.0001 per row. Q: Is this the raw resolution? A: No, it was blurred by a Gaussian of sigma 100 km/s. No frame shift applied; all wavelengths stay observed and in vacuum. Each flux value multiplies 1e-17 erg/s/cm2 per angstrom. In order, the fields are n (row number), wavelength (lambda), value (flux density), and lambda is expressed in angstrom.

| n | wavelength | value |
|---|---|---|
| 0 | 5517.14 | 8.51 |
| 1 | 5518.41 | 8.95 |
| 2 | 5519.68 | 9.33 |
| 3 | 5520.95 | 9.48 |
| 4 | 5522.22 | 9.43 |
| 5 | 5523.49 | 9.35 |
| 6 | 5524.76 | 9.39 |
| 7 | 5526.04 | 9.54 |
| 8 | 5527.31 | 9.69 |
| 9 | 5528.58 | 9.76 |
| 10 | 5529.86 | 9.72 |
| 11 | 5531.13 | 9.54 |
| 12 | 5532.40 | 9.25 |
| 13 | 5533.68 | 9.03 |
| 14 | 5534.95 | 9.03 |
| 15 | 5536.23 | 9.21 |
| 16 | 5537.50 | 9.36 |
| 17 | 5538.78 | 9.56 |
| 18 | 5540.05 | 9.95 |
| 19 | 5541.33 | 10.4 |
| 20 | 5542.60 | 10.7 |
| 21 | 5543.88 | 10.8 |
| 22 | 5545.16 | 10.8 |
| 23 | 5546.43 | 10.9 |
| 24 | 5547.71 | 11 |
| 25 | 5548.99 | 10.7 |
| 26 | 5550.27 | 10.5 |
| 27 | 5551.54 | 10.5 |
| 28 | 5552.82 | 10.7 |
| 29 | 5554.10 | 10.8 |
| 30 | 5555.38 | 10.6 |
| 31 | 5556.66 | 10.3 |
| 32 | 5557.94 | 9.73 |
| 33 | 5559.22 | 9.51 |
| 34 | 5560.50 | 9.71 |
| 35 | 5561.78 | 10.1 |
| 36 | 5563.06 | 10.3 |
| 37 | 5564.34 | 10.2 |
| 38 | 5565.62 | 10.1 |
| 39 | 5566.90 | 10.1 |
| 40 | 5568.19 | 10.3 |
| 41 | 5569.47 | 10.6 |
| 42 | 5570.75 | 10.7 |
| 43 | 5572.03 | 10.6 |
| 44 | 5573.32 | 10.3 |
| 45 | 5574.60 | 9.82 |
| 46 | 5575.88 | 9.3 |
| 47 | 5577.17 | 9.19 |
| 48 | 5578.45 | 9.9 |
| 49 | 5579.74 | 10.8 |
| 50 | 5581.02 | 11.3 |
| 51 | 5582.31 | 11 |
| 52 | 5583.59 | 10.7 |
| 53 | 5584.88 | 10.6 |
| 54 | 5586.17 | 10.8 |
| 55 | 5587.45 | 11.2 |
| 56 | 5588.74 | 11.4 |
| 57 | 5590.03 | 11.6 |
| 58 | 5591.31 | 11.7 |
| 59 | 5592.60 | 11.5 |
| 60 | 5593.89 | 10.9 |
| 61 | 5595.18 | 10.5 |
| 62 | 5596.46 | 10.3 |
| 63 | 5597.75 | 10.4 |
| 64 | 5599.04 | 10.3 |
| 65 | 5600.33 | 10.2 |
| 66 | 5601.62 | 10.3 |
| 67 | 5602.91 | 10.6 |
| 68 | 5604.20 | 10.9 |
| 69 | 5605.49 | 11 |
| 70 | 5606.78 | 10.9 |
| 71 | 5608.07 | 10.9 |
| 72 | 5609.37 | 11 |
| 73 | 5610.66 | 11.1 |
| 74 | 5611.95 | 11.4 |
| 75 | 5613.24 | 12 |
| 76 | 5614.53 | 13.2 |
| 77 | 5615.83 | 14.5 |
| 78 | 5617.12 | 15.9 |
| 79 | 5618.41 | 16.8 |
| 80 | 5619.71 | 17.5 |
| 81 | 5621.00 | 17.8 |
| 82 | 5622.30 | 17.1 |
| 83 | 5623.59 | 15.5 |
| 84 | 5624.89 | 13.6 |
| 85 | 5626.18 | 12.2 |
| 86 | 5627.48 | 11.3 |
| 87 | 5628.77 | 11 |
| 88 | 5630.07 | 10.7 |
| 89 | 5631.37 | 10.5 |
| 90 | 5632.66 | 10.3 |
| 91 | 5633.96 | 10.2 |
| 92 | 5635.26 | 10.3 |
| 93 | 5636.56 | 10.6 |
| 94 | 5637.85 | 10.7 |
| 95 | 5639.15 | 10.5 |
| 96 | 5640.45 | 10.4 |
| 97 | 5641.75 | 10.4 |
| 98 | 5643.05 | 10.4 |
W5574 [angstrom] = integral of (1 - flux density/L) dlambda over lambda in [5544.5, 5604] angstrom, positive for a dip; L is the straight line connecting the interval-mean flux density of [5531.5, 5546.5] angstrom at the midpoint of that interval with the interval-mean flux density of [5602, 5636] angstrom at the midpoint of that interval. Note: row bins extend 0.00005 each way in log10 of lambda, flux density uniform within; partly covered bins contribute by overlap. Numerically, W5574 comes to 2.90 angstrom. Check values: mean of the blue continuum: 9.88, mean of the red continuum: 12.6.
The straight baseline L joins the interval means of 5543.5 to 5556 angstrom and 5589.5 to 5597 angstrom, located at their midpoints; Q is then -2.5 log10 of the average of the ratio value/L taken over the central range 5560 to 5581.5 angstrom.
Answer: 0.07 mag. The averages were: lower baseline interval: 10.7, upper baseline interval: 11.1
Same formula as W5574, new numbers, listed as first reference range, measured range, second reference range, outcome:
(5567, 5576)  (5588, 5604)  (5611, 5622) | 2.4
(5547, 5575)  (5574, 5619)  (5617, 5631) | 4.9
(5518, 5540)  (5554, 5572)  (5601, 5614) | -0.2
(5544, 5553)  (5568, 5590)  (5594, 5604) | 0.0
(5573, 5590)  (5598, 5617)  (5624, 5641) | -1.1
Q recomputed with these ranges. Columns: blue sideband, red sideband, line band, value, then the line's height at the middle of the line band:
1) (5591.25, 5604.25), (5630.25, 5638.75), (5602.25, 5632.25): -0.22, 10.5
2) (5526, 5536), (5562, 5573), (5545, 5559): -0.06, 9.96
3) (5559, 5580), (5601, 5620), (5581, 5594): 0.00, 11.1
